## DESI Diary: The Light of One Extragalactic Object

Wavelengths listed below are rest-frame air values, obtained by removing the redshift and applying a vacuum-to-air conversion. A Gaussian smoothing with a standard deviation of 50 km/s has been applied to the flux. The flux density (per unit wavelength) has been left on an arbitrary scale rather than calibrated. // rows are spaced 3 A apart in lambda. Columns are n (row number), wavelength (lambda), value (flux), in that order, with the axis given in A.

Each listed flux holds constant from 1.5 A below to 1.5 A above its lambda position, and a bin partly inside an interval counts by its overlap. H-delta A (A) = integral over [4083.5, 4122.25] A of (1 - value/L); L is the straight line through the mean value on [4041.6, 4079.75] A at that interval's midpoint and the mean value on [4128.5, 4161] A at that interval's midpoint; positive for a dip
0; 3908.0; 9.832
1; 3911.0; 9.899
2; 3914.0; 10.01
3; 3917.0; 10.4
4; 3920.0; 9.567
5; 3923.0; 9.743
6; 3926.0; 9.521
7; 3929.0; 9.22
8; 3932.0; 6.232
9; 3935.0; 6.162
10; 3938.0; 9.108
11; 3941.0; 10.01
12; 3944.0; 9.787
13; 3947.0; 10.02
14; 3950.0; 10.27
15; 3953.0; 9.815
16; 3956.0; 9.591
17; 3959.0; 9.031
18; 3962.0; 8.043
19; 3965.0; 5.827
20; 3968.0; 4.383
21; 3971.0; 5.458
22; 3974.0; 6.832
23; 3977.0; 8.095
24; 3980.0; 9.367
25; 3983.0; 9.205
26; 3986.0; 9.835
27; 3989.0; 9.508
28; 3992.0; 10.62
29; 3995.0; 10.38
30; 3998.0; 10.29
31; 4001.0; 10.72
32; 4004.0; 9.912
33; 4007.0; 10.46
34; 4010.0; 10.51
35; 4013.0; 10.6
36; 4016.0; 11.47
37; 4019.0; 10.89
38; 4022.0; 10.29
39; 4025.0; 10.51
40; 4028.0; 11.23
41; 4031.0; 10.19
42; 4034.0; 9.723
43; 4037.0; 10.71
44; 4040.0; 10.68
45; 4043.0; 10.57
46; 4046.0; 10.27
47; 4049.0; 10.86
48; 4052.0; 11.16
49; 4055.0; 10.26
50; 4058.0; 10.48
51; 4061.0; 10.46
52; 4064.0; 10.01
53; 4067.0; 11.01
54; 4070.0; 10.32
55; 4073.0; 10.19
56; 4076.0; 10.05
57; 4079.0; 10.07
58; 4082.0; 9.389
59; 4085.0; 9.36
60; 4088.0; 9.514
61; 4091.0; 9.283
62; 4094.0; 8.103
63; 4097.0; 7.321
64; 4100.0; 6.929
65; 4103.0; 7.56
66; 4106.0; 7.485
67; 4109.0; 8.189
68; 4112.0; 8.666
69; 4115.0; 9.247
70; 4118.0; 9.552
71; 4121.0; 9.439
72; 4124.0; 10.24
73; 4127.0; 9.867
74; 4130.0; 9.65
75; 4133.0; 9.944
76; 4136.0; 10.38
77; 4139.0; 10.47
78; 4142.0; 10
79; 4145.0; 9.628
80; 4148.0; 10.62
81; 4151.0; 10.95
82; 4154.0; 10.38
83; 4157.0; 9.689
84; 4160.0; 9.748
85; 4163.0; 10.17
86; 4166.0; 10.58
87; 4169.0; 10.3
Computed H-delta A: 6.7 A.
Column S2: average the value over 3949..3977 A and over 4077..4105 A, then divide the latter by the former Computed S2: 1.12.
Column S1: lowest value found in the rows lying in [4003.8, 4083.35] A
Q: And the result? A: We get 9.389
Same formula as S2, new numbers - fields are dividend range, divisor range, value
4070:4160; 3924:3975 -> 1.14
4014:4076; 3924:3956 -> 1.17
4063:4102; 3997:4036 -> 0.89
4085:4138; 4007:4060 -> 0.84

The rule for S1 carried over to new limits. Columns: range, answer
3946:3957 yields 9.591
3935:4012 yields 4.383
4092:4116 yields 6.929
